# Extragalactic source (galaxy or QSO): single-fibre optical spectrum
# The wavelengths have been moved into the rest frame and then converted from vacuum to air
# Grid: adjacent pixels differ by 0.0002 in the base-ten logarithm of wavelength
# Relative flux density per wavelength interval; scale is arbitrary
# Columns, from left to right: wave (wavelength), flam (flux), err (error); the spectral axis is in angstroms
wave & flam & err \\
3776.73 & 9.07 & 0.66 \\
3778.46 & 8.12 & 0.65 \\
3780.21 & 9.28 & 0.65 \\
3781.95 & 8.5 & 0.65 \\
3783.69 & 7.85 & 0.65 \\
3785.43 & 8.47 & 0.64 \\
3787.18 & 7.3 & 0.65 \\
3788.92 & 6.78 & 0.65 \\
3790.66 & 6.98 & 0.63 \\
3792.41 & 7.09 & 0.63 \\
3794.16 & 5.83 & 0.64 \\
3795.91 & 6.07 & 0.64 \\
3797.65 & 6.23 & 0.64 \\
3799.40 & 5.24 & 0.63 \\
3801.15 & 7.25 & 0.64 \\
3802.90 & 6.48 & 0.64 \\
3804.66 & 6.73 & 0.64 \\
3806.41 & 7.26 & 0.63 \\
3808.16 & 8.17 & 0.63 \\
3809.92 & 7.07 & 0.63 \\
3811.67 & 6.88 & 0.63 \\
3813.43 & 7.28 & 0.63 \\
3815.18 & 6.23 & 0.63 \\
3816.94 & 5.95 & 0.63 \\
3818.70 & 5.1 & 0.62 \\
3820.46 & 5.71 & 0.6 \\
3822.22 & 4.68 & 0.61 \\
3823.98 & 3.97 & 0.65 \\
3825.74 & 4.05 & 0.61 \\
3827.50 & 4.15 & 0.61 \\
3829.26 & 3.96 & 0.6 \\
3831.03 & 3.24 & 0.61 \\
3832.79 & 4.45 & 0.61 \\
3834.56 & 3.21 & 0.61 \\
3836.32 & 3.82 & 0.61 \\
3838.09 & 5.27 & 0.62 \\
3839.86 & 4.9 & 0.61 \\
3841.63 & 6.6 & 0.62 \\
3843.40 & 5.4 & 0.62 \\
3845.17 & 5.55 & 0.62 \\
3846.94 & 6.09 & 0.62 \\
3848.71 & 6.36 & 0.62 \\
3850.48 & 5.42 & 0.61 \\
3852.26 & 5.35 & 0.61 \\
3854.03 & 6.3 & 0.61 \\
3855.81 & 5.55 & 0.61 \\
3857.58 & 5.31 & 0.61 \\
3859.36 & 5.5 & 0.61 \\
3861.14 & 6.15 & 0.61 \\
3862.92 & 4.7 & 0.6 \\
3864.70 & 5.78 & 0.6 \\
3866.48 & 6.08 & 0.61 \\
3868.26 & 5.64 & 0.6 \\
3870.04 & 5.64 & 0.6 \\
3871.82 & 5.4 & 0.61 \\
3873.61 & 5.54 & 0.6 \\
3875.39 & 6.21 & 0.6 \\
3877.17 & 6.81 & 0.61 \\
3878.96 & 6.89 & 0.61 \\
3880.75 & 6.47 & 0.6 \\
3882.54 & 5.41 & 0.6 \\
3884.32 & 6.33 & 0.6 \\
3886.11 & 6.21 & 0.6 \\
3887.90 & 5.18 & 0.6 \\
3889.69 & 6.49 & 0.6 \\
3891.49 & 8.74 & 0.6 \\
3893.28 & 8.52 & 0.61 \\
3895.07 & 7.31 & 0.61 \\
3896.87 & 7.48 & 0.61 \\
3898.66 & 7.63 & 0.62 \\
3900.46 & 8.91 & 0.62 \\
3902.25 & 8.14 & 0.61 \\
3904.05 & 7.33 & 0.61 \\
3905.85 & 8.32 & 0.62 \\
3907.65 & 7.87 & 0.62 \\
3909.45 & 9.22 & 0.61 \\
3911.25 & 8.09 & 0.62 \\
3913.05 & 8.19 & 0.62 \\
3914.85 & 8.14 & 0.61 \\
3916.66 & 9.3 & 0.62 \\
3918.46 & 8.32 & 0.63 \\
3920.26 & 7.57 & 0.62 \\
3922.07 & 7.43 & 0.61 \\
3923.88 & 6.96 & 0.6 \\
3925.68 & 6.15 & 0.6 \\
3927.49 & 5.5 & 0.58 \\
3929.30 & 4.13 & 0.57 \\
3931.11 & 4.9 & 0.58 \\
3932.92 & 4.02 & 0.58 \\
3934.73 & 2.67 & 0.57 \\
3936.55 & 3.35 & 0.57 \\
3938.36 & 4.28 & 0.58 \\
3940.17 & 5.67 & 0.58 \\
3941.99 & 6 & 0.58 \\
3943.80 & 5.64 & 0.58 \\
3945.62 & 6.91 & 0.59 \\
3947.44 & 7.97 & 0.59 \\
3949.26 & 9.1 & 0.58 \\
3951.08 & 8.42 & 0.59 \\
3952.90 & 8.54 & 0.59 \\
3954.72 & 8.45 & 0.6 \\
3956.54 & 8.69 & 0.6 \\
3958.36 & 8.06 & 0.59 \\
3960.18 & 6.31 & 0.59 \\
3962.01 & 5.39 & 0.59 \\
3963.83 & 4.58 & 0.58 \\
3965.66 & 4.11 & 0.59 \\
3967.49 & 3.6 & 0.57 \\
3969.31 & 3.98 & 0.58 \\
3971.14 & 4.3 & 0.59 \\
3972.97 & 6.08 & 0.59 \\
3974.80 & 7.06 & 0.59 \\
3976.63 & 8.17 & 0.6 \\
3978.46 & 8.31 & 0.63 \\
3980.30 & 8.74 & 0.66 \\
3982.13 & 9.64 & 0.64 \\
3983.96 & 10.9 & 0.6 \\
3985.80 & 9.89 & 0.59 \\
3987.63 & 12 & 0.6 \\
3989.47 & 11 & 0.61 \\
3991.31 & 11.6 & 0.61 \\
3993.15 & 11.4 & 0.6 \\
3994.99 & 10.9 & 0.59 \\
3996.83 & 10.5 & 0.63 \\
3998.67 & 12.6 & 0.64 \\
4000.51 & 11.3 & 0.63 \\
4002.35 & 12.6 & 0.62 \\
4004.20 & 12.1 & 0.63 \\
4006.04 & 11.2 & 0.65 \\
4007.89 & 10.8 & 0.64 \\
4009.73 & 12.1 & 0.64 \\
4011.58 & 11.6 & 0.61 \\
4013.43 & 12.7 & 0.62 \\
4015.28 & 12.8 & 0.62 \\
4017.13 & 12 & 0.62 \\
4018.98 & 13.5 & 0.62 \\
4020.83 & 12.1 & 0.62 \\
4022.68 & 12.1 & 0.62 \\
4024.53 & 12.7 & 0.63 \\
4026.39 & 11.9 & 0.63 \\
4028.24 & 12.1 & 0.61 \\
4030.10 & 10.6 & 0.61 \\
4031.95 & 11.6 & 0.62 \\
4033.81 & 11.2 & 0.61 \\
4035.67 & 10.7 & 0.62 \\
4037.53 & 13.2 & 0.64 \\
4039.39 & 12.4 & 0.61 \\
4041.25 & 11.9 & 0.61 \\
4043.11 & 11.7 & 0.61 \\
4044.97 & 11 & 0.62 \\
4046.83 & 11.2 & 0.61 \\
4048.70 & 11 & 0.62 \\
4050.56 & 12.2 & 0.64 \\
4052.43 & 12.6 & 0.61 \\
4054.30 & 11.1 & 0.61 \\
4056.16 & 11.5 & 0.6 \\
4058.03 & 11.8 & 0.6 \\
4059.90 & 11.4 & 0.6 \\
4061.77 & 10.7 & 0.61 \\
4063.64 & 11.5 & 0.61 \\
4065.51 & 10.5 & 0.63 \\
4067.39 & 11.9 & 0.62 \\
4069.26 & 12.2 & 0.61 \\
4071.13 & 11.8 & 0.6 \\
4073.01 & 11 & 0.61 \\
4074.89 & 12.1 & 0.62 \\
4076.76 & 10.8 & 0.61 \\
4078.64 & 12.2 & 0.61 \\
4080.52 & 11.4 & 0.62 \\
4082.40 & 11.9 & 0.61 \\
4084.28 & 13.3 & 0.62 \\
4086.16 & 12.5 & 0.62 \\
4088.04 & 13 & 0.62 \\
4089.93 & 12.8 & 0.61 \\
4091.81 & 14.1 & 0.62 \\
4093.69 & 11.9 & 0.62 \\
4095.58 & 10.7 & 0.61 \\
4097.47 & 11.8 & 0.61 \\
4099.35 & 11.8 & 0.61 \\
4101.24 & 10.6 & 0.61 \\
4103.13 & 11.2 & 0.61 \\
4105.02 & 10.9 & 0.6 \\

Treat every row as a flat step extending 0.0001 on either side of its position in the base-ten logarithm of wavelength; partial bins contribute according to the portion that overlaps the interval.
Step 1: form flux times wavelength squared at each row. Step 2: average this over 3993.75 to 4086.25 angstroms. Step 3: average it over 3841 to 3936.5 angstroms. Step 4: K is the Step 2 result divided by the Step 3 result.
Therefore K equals 1.96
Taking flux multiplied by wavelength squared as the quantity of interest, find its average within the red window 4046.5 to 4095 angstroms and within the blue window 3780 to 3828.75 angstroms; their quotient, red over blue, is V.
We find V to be 2.10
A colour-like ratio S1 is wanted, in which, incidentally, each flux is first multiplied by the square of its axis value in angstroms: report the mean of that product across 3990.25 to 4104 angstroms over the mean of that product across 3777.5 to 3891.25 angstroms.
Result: 2.2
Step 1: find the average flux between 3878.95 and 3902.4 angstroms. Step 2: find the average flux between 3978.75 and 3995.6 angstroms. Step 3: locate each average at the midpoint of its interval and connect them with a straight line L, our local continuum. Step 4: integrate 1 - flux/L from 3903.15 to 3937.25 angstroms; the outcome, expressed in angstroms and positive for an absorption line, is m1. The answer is 5.7 angstroms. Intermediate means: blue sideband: 7.1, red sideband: 10.6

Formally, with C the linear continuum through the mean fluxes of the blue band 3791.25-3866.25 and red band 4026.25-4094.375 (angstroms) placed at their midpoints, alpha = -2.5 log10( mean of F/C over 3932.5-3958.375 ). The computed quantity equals 0.326 mag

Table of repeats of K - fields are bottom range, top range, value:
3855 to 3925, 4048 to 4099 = 1.87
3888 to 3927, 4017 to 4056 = 1.61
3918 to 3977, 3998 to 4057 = 2.03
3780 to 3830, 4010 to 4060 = 2.09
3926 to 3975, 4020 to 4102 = 2.14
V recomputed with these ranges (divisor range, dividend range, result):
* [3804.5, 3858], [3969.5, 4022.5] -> 2.11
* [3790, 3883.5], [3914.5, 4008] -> 1.45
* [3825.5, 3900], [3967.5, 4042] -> 1.99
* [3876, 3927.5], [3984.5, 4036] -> 1.66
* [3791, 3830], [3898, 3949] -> 1.20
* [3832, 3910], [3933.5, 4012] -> 1.39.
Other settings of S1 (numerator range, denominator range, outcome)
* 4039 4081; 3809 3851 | 2.49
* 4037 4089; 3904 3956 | 1.84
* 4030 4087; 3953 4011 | 1.35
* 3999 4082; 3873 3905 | 1.81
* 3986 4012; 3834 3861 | 2.29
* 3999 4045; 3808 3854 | 2.48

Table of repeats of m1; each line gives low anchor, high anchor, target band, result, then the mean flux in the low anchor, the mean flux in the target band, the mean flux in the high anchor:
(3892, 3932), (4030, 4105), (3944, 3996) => 6.6 angstroms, 7.53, 7.98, 11.7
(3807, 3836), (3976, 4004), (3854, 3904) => 4.7 angstroms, 5.25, 6.46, 10.7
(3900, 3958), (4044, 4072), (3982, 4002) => -4.3 angstroms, 7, 11.2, 11.5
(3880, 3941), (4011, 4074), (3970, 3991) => 1.6 angstroms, 6.77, 8.77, 11.8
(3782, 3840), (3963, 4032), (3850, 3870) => 4.0 angstroms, 5.91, 5.62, 10.1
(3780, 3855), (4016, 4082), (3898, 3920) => -0.1 angstroms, 5.98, 8.28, 11.7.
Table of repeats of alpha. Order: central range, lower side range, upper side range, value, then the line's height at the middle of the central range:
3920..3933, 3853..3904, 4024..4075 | 0.32 mag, 7.9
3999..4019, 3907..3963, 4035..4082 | -0.23 mag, 9.68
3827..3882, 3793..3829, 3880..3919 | 0.25 mag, 6.79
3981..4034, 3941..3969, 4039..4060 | -0.23 mag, 9.45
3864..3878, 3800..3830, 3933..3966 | 0.04 mag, 6.1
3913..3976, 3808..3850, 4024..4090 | 0.33 mag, 8.56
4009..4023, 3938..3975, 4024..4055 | -0.21 mag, 10.2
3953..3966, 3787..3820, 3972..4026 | 0.44 mag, 10.1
